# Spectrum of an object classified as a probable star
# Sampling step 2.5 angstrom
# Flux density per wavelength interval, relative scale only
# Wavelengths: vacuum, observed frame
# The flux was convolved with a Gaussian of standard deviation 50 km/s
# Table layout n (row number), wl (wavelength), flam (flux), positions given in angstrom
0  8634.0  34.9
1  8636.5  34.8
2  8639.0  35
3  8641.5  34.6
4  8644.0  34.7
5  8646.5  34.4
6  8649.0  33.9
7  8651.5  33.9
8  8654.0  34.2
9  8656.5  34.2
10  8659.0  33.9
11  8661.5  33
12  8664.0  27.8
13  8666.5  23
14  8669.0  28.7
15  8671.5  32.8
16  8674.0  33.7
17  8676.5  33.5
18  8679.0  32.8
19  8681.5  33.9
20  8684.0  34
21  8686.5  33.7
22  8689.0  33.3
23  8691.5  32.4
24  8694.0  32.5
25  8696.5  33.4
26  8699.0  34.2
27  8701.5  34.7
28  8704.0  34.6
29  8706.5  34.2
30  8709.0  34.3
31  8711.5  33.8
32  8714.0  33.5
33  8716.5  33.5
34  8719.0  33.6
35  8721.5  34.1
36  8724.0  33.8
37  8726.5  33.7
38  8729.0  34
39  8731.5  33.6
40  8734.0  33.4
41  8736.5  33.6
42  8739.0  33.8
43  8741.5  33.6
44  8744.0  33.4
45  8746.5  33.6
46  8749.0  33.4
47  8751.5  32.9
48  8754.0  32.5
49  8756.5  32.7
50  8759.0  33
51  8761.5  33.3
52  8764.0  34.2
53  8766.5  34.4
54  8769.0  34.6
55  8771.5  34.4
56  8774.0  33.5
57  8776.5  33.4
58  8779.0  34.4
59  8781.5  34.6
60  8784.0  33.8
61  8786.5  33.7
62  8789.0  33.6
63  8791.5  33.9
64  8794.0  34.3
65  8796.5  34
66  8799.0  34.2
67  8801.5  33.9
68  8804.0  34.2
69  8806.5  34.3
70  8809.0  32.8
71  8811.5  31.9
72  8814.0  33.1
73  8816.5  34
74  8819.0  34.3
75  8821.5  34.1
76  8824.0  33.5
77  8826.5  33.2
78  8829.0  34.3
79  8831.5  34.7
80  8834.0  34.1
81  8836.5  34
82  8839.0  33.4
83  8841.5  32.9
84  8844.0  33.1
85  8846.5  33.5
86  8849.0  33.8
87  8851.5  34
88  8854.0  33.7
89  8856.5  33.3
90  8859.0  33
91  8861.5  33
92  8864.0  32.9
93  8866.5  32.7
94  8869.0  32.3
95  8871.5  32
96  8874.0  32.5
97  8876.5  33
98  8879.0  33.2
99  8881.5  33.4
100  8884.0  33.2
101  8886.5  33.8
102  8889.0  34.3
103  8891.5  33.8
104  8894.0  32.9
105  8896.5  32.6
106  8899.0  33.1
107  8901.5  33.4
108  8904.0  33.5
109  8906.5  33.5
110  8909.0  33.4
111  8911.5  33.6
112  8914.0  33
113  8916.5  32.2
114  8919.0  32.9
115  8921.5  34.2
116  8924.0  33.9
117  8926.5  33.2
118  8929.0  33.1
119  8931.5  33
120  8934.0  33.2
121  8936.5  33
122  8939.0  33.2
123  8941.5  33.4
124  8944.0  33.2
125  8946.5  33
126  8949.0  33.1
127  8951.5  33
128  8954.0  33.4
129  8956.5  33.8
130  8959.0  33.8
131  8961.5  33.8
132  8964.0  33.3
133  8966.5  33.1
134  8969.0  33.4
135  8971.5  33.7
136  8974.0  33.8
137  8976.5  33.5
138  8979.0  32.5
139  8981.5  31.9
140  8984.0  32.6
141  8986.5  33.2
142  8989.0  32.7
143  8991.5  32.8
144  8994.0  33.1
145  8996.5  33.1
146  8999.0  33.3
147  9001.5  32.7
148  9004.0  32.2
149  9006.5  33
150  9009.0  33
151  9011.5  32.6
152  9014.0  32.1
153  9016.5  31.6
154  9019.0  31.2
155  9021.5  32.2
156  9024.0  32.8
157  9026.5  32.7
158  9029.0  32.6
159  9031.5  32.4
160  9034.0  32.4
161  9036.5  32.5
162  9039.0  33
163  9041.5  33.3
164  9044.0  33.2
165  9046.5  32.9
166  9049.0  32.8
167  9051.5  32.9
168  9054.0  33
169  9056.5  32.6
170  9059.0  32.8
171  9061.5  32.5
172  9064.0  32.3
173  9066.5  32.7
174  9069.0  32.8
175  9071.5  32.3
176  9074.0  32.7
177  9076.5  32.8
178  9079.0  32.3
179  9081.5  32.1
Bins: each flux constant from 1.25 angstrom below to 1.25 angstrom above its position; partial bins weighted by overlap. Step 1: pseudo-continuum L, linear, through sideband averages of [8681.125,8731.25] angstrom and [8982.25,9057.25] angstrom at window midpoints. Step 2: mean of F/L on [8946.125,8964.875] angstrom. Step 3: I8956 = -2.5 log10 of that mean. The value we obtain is -0.017 mag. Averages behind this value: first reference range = 33.8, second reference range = 32.7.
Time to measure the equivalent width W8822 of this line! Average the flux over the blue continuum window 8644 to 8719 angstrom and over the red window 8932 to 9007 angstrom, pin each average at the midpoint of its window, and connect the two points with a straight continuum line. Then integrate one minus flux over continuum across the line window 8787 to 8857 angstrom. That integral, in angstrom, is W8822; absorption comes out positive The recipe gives -1.40 angstrom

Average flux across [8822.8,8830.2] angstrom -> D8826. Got 33.7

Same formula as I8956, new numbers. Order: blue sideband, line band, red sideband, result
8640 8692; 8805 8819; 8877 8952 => -0.01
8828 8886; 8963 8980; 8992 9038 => -0.02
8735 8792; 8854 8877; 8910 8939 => 0.02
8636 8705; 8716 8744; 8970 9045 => -0.02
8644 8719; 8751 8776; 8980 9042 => -0.02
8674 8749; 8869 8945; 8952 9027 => 0.00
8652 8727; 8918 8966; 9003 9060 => -0.02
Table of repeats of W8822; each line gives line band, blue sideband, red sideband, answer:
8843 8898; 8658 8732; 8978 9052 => -0.7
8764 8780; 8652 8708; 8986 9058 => -0.7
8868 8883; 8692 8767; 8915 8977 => 0.3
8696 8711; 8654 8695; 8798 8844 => -0.8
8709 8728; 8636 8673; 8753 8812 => -0.3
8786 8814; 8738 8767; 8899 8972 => -0.3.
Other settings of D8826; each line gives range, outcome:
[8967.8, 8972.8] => 33.6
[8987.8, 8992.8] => 32.8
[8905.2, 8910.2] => 33.5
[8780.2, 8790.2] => 33.9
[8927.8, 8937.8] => 33.1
